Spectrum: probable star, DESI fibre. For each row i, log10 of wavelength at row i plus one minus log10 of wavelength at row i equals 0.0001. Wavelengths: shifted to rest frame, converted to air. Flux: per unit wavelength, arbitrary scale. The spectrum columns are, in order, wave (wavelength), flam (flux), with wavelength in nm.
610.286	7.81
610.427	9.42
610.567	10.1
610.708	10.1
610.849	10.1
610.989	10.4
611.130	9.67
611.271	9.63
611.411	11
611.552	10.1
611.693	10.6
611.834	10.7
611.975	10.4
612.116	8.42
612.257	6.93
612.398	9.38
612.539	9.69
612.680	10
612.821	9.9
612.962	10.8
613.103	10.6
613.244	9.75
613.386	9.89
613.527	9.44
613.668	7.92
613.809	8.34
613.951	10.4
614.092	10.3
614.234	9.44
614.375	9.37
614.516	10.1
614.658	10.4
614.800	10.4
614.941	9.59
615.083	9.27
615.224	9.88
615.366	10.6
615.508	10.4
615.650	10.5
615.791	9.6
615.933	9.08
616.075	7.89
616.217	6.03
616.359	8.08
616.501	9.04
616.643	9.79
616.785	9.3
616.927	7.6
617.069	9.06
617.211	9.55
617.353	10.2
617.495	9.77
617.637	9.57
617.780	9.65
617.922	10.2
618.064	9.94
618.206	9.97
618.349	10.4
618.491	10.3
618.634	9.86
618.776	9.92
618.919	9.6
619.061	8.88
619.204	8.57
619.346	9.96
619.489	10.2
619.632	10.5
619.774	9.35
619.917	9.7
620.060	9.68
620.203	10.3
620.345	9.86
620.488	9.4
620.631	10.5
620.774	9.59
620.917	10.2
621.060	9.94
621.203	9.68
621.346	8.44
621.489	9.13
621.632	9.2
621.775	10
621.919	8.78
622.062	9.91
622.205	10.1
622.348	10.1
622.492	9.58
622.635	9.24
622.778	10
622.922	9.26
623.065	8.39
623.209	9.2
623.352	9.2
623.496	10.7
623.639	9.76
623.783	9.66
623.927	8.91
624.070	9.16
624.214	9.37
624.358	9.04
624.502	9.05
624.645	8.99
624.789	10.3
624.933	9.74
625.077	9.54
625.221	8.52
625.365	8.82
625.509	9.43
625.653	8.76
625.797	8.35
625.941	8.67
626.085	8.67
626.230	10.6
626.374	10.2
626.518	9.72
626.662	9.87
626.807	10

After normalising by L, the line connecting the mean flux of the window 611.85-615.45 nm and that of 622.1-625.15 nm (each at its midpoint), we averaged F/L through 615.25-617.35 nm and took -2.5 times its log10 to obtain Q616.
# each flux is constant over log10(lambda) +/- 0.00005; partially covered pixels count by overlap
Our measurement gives 0.062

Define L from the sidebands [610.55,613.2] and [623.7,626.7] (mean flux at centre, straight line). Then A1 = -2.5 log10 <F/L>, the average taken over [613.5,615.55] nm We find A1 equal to 0.01 mag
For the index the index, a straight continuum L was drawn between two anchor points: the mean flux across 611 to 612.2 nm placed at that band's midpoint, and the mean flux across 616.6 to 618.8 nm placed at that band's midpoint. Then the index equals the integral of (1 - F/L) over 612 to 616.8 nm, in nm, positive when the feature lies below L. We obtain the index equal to 0.22 nm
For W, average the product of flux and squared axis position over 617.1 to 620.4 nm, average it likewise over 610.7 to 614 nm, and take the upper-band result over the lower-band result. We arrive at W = 1.0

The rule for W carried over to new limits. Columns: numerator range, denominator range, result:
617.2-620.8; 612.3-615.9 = 1.02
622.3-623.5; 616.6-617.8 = 1.03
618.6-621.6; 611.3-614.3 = 1.02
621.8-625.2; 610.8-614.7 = 1.00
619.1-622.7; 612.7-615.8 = 1.00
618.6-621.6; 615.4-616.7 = 1.09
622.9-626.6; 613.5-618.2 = 1.02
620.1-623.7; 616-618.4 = 1.07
